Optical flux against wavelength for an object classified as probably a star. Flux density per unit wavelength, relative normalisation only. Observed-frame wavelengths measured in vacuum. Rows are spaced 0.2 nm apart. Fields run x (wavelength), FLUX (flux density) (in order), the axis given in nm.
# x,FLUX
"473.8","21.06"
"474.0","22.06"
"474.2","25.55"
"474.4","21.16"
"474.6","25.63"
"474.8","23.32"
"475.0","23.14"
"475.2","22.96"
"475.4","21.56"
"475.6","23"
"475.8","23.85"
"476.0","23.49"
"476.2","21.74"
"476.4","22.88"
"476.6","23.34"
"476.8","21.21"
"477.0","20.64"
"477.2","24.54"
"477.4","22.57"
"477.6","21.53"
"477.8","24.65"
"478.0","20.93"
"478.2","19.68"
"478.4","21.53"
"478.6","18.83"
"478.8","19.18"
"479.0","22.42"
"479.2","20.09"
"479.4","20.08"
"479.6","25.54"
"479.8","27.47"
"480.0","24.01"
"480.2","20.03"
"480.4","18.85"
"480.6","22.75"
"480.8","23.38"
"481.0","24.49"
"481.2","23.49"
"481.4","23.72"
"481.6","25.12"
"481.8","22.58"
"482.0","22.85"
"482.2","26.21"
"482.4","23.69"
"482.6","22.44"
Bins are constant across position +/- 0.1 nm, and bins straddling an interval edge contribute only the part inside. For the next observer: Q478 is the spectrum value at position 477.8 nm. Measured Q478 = 24.65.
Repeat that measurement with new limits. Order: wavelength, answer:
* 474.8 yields 23.32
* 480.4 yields 18.85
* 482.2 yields 26.21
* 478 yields 20.93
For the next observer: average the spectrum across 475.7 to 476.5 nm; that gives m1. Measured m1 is 23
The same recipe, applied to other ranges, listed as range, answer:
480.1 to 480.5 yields 19.4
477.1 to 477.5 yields 23.6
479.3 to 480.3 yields 23.4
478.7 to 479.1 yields 20.8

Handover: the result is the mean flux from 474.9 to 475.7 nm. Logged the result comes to 22.7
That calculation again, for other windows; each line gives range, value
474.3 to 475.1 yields 23.3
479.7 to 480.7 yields 22.6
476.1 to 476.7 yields 22.7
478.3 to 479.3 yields 20.4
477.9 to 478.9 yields 20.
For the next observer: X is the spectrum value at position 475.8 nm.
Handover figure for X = 23.85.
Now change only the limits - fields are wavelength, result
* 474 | 22.06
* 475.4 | 21.56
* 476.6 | 23.34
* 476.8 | 21.21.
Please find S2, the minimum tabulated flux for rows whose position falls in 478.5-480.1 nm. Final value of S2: 18.83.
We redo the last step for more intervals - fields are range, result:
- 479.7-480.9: 18.85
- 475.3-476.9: 21.21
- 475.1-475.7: 21.56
